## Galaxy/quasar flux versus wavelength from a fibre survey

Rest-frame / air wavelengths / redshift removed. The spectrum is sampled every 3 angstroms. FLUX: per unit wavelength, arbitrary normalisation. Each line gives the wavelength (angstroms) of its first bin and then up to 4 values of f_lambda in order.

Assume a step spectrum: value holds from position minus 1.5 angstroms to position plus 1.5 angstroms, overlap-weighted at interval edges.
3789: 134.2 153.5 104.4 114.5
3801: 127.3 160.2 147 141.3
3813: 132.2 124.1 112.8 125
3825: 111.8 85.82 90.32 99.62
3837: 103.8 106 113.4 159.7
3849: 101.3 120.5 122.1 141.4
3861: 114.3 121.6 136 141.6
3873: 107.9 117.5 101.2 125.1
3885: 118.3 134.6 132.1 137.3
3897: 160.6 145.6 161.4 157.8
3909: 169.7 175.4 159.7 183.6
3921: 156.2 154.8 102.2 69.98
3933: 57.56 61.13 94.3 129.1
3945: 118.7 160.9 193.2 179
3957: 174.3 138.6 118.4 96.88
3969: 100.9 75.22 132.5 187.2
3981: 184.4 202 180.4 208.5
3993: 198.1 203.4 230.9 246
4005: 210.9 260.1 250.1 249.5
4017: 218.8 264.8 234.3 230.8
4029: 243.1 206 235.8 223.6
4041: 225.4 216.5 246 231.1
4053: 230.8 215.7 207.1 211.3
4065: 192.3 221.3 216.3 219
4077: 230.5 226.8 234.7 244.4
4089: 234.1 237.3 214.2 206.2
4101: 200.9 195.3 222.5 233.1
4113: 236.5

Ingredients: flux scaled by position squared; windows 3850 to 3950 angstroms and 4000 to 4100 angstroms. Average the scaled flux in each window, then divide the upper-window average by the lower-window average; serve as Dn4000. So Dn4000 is 1.89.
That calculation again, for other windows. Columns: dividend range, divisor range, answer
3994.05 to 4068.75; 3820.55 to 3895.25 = 2.10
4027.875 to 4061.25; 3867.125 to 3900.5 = 1.89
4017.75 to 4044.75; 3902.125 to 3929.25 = 1.58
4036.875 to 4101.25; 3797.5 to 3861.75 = 2.08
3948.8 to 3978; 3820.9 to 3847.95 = 1.33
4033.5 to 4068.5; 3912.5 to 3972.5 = 1.83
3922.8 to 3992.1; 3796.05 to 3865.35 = 1.21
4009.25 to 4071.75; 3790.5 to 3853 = 2.11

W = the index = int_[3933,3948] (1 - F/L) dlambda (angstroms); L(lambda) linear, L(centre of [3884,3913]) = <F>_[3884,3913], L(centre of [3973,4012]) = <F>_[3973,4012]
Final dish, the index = 6.2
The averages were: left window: 149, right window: 205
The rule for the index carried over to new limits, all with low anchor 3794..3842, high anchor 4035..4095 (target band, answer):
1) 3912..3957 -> 9.39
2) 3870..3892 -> 3.70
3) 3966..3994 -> 4.39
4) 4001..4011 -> -2.07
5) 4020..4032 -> -1.64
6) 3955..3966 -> 2.47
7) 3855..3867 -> 0.87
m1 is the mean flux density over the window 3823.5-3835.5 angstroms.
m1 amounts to 96.9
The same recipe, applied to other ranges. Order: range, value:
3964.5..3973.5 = 91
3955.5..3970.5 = 126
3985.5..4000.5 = 204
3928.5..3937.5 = 62.9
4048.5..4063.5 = 219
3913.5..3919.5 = 172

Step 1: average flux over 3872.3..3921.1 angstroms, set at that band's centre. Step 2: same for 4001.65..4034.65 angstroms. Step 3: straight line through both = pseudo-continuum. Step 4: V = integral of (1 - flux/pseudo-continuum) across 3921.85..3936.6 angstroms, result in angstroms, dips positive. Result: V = 6.50 angstroms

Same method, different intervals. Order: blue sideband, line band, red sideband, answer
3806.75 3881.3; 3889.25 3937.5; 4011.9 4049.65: 6.9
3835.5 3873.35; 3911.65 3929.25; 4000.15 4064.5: 1.3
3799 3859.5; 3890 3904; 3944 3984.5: -1.4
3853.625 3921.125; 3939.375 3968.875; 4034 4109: 4.8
